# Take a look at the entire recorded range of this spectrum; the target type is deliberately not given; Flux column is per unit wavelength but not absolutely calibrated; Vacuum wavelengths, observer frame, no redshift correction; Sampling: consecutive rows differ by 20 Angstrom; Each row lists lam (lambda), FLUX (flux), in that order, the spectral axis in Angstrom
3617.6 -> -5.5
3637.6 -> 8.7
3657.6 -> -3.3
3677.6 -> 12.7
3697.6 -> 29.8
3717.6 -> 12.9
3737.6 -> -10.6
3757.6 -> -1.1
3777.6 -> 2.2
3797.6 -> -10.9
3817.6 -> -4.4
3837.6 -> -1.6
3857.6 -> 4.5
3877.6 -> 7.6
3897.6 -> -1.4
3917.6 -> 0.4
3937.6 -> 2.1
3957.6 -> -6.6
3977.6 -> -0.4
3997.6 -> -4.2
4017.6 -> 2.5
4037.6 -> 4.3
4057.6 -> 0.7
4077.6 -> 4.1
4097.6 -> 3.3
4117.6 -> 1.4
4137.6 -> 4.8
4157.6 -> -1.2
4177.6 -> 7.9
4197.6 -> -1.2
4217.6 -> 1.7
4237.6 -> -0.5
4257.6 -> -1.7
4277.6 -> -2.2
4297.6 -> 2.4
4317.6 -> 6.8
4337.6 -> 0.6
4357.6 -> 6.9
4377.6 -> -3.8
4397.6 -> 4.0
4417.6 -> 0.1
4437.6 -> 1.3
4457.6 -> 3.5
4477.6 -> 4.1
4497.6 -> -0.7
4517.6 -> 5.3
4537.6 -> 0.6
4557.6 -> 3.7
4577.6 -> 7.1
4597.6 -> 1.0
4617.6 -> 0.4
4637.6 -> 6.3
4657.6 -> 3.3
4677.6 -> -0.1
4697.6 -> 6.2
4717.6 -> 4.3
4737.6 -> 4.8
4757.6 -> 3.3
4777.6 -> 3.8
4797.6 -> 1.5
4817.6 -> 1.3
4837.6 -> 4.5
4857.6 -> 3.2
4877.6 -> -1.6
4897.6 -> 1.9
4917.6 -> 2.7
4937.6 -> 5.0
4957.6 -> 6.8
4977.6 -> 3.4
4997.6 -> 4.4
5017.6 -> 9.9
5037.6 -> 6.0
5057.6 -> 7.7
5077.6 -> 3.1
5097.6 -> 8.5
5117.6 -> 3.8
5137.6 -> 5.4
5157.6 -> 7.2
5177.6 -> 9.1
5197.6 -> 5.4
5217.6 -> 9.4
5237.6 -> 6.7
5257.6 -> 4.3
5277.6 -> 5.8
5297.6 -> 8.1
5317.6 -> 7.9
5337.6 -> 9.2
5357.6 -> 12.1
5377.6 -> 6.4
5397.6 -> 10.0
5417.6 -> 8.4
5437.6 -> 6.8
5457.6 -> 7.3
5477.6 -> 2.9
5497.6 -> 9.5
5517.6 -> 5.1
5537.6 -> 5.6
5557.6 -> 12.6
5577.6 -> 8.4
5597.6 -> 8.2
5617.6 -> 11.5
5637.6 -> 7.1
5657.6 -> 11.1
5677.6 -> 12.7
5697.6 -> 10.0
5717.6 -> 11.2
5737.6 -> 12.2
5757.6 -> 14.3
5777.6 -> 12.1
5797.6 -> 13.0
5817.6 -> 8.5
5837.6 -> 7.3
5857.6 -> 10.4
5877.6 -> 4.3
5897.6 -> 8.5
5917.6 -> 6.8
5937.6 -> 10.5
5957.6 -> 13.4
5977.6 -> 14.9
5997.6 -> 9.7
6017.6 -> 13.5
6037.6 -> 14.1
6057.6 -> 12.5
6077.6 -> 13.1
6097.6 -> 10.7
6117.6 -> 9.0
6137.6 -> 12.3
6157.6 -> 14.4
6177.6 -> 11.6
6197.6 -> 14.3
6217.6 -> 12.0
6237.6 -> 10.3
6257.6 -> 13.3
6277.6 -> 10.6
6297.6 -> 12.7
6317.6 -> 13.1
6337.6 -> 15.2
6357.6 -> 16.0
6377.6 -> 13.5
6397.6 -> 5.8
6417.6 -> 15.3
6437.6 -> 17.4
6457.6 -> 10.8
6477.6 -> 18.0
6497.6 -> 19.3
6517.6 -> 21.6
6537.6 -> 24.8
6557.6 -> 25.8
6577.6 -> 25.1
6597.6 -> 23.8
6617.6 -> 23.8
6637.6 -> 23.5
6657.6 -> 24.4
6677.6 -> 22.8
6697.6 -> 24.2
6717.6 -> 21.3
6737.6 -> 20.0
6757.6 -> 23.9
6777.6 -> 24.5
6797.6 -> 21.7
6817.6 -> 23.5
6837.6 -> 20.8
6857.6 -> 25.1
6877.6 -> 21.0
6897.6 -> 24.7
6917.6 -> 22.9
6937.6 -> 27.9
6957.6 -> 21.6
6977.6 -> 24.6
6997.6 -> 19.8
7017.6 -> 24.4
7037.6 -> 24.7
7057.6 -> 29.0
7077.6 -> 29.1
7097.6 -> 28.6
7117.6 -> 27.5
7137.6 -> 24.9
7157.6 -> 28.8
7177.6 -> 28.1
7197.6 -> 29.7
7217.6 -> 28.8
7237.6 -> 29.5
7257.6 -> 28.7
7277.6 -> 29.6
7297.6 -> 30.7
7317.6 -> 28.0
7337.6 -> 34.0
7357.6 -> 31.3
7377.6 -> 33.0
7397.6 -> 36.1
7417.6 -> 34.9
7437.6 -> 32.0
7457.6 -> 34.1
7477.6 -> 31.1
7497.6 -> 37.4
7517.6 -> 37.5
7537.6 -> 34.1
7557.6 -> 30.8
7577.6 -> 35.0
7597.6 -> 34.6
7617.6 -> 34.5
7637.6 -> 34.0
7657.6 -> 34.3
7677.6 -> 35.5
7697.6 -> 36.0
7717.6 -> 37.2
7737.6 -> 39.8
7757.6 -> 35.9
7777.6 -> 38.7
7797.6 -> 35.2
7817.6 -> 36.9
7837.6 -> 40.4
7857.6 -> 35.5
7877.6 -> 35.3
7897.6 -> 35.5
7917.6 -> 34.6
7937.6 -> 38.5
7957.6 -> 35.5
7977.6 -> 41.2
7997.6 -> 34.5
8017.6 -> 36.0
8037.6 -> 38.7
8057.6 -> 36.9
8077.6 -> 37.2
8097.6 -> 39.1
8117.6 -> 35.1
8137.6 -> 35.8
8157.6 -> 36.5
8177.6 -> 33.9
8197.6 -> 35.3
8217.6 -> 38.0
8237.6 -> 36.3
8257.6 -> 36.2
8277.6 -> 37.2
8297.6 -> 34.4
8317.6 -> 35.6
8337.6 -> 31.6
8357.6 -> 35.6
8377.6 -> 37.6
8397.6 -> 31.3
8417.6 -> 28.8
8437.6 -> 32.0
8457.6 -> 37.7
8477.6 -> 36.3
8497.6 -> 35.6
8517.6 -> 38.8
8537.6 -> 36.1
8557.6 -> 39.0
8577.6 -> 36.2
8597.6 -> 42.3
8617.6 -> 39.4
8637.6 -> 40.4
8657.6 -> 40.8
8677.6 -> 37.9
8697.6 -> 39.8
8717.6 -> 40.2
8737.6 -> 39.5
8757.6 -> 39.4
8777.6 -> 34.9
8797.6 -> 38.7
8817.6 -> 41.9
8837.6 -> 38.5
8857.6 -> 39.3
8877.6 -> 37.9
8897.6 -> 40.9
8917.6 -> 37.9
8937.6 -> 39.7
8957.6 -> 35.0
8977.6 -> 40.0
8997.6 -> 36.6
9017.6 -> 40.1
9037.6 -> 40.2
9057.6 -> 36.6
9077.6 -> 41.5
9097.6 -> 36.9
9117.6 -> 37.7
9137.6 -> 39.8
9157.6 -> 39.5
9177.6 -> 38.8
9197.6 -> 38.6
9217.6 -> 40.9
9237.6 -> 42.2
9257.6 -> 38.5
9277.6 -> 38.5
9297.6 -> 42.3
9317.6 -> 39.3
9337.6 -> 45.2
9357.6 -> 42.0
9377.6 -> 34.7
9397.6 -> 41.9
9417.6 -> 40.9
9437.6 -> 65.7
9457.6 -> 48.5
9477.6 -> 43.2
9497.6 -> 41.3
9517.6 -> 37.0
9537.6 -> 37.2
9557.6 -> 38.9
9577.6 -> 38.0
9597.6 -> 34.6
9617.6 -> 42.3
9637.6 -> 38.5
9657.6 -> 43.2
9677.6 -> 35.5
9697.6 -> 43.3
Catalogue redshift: 0.63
